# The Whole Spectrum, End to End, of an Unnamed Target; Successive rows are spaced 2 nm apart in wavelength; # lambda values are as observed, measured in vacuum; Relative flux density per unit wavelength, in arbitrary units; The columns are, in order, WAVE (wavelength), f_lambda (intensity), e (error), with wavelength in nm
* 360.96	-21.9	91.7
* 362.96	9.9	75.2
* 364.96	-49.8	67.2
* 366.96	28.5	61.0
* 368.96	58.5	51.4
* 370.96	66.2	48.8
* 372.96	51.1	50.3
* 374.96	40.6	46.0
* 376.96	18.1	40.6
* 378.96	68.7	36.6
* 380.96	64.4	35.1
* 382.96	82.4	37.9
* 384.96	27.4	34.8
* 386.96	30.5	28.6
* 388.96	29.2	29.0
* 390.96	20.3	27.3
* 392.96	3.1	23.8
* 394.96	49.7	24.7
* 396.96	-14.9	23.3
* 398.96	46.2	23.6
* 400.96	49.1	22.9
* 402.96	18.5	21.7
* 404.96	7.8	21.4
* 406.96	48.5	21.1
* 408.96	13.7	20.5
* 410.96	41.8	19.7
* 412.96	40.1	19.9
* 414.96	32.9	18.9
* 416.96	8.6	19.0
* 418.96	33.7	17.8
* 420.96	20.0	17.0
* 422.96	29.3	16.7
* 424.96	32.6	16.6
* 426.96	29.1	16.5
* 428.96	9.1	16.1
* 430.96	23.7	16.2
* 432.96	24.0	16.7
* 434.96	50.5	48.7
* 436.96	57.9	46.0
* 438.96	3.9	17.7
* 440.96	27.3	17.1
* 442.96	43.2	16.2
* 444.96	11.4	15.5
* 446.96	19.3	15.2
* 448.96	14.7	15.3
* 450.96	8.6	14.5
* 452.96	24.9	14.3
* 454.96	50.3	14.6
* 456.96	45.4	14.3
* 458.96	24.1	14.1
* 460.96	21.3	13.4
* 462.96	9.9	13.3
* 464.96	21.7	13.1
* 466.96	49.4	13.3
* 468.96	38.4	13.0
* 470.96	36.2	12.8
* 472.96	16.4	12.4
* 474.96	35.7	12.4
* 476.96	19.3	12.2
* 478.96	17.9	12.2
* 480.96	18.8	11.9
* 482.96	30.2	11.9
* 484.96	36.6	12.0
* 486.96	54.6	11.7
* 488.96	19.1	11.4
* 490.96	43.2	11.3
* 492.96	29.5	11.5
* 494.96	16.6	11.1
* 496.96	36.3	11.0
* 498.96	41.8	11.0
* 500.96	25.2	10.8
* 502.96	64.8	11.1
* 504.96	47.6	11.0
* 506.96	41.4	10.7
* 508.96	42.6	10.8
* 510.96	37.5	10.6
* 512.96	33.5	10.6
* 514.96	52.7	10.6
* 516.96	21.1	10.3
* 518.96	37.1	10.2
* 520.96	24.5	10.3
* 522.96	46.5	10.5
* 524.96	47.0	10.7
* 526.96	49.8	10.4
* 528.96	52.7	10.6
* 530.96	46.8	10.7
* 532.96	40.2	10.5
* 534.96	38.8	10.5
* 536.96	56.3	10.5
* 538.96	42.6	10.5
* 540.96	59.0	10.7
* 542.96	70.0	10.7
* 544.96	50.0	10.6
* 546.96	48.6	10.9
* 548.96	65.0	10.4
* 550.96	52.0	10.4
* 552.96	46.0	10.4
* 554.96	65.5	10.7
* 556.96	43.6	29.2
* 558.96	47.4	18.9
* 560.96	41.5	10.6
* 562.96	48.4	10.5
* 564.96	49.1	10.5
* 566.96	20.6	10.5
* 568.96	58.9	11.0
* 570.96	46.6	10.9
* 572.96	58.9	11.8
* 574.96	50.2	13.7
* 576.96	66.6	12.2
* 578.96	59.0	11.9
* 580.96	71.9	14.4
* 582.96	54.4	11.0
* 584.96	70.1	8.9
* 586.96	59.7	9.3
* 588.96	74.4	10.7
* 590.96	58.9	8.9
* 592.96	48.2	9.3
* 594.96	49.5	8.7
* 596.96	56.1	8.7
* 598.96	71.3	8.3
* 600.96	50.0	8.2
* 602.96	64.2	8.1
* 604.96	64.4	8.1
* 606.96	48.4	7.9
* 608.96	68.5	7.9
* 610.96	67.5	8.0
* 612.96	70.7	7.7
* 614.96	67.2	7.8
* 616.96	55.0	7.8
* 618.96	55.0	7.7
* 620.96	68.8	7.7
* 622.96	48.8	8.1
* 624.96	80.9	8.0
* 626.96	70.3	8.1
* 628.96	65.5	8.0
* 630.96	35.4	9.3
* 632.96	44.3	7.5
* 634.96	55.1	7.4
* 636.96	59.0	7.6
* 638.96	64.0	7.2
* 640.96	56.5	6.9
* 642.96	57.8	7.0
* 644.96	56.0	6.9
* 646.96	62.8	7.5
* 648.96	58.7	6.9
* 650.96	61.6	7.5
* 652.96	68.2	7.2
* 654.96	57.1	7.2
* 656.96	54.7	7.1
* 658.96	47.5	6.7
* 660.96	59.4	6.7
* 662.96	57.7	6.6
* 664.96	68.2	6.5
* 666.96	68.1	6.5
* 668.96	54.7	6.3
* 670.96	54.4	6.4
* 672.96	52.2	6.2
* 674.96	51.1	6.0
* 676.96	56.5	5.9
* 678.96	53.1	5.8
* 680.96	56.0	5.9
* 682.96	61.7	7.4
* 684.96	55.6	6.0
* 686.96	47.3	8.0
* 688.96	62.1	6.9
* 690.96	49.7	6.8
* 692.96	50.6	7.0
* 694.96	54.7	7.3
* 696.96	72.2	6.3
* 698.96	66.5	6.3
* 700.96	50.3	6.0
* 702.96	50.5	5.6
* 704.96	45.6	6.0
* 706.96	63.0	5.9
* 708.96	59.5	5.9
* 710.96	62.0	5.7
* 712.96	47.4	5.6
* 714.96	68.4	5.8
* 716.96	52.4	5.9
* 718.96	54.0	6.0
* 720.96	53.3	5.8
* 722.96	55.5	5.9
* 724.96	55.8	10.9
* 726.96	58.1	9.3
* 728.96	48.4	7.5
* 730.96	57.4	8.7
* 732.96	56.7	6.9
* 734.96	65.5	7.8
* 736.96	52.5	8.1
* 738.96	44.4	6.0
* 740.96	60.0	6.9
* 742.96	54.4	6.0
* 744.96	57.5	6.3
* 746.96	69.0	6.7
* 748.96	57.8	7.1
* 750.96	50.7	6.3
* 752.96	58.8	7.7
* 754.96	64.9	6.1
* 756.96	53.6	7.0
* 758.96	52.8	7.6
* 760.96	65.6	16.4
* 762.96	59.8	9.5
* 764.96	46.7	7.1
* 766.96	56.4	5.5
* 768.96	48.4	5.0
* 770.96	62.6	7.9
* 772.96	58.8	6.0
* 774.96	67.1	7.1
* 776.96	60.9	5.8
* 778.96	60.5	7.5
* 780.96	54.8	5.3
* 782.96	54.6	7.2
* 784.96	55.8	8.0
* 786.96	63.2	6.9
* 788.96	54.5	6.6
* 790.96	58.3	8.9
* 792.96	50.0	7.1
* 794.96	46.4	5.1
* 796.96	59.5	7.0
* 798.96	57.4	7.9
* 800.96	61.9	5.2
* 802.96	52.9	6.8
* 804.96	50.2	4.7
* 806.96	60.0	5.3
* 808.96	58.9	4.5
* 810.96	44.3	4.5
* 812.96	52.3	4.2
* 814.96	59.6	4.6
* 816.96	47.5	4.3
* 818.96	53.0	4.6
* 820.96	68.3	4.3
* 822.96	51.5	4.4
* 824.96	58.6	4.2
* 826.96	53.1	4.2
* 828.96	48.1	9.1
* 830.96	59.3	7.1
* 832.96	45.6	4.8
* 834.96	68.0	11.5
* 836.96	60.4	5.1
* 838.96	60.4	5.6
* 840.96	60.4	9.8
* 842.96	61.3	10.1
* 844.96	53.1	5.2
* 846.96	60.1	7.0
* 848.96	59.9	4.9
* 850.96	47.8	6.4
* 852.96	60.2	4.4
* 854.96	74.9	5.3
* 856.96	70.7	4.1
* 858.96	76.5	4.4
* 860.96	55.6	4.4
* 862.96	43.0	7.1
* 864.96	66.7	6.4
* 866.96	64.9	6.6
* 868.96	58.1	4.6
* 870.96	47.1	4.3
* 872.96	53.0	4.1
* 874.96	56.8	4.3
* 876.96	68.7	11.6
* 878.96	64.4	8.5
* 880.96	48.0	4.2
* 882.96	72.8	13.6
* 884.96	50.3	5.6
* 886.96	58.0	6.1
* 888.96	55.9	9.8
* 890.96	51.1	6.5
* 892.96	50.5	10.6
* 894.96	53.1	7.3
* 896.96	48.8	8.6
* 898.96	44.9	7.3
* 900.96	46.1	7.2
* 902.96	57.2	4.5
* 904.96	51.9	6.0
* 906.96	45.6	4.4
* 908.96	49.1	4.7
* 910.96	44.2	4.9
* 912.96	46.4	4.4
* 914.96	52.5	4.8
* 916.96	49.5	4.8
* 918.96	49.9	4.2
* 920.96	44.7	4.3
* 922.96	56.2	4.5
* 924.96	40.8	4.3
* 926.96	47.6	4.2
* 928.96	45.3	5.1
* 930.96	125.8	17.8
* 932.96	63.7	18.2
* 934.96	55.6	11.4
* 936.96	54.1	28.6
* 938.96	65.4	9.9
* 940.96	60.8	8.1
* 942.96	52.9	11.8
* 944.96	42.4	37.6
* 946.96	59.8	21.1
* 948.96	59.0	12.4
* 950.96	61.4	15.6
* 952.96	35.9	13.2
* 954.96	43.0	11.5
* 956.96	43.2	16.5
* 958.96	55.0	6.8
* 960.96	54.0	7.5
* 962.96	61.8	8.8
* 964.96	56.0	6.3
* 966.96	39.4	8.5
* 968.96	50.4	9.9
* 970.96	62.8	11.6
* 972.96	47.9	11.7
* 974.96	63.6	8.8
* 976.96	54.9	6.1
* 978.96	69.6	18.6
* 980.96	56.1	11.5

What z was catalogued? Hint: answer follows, 0.30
